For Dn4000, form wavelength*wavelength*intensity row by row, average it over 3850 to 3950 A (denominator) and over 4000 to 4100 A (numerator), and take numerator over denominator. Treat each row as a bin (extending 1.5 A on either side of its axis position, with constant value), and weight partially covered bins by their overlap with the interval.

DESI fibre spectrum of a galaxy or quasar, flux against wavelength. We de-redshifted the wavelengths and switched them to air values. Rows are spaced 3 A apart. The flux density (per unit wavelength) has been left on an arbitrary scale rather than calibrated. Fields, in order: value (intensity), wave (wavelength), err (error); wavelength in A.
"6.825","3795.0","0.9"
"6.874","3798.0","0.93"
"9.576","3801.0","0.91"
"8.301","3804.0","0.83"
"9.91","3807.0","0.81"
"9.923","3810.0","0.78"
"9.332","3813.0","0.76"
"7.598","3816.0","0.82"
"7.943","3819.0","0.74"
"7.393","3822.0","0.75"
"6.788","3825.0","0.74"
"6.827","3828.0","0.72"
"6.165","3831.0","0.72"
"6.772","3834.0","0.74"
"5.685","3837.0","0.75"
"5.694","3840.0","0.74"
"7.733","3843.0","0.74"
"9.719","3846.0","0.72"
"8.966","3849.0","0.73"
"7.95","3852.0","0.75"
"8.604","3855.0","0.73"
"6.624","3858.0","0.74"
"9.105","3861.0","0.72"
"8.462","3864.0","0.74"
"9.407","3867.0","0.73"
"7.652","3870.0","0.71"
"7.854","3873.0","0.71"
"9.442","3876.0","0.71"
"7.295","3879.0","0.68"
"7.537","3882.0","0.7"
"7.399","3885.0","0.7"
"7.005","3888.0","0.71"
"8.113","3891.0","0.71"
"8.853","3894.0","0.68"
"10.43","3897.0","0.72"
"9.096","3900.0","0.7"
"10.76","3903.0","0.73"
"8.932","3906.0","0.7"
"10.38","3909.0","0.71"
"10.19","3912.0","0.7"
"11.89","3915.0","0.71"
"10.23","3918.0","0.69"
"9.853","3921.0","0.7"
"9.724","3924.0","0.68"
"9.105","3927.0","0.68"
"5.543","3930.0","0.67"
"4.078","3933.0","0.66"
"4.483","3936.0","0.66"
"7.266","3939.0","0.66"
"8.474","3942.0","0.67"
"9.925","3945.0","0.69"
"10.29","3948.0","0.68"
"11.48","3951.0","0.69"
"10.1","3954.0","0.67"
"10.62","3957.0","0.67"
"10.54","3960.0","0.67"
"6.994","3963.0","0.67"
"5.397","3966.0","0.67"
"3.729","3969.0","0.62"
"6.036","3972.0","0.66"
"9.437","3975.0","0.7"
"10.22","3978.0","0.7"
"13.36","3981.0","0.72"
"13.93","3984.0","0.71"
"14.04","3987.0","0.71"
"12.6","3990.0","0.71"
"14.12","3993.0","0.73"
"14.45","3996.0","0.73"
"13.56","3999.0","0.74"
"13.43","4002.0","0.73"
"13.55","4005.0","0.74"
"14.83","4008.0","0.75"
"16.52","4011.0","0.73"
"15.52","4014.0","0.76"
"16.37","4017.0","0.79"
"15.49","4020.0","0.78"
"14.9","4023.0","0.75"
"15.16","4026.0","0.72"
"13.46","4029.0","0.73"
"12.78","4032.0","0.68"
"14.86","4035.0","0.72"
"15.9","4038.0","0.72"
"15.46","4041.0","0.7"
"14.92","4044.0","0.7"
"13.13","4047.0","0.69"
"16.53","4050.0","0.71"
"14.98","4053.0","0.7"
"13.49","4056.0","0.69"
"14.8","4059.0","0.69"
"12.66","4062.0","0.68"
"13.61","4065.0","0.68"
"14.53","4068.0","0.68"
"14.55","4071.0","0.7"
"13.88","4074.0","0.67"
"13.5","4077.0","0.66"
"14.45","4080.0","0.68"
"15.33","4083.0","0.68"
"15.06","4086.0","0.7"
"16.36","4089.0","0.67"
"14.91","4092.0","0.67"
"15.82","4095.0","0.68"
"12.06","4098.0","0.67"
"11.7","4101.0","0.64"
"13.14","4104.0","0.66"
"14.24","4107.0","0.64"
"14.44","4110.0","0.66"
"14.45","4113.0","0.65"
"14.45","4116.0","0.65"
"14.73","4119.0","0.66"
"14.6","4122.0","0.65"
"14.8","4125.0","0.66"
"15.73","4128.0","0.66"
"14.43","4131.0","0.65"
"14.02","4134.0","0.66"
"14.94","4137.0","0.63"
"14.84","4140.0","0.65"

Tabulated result 1.84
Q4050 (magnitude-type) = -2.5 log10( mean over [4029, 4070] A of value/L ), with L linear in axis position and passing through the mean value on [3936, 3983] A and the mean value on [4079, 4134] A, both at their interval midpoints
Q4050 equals -0.174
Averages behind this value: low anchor 8.84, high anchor 14.5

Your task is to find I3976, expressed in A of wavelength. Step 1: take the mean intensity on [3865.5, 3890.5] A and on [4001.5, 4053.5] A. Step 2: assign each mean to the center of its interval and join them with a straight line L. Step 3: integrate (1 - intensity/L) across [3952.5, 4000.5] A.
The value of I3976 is 7.8 A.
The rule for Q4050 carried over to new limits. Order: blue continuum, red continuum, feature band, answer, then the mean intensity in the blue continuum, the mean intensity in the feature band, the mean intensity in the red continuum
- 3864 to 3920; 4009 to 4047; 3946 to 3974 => 0.38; 9.02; 8.4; 15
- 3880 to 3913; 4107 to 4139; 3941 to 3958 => 0.01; 8.93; 10.2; 14.6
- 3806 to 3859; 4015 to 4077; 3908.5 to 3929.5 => 0.06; 7.75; 9.97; 14.6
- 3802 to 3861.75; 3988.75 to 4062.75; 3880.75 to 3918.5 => 0.11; 7.85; 9.28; 14.6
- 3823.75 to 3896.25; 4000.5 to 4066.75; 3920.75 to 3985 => 0.31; 7.77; 8.6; 14.7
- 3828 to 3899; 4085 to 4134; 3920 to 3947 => 0.27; 7.92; 7.61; 14.4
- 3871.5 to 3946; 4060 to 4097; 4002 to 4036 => -0.19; 8.55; 14.8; 14.5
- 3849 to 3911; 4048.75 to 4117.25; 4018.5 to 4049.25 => -0.14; 8.57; 14.7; 14.3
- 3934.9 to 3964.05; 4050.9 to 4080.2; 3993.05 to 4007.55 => -0.22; 9.11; 13.9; 14.1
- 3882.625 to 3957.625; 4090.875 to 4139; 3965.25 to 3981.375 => 0.32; 8.93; 7.78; 14.3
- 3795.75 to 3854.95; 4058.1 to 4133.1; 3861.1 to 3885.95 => 0.10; 7.86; 8.2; 14.3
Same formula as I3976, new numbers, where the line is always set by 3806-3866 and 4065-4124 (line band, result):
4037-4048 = -1.6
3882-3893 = 1.9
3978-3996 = -2.7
